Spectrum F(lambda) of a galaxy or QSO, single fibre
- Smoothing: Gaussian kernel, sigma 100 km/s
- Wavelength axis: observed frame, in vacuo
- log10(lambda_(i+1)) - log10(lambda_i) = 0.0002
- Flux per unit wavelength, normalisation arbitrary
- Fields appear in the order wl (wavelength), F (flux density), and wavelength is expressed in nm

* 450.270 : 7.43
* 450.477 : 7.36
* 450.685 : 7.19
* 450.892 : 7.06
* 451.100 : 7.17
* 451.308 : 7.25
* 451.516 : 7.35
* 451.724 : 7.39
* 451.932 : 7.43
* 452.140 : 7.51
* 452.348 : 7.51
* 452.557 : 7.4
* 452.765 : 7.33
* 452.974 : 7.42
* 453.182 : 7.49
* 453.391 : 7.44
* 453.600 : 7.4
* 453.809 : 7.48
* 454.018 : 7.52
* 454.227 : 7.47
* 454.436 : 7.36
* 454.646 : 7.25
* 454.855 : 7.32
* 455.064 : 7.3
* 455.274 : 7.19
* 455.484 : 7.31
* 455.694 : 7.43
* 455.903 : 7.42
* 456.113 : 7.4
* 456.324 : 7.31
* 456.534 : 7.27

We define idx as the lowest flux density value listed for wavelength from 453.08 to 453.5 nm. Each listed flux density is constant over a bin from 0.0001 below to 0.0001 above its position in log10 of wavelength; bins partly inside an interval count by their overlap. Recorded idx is 7.44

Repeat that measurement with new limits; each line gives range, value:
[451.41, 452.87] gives 7.33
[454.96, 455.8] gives 7.19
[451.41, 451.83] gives 7.35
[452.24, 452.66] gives 7.4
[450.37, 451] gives 7.06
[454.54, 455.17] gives 7.25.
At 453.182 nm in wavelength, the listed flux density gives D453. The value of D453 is 7.49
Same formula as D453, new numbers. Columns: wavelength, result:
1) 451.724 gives 7.39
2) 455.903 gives 7.42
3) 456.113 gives 7.4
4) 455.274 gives 7.19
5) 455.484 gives 7.31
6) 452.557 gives 7.4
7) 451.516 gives 7.35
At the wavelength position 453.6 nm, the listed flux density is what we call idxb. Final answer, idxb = 7.4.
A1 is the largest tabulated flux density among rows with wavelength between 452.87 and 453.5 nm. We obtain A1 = 7.49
